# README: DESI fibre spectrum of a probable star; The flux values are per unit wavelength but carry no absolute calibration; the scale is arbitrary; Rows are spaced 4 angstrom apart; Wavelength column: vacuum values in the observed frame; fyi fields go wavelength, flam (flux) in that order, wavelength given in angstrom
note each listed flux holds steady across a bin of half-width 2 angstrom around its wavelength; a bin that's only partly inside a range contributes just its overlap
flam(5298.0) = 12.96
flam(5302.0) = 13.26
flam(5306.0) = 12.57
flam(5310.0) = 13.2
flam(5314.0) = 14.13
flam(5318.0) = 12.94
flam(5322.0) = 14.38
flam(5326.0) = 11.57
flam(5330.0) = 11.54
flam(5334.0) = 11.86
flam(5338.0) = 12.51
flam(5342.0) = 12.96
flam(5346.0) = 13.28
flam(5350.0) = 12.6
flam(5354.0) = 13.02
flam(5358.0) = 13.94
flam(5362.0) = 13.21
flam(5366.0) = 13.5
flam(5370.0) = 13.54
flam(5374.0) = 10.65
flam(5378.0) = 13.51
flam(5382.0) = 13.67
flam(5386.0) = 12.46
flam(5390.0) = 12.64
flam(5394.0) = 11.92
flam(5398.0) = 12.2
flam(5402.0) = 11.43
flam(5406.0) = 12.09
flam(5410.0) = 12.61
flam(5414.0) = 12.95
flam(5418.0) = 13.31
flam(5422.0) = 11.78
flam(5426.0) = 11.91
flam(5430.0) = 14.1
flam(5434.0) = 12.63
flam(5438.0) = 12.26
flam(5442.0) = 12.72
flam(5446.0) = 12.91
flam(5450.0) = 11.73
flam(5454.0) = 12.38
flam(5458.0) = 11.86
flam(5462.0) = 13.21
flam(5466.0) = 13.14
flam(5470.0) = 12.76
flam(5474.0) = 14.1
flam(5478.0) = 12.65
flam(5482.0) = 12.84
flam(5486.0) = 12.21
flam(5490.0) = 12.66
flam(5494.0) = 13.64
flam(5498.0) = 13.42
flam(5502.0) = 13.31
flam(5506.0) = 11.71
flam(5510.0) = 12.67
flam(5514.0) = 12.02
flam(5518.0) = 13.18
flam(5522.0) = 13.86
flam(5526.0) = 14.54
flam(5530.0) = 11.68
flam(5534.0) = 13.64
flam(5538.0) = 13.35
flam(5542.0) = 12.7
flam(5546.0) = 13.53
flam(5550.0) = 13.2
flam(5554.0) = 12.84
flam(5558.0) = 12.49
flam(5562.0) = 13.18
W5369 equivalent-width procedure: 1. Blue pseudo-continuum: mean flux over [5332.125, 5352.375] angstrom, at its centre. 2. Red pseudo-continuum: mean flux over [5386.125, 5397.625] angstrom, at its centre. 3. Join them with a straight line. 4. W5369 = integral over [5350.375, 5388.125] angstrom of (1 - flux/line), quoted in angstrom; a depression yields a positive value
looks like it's -1.7 angstrom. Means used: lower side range 12.7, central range 13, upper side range 12.3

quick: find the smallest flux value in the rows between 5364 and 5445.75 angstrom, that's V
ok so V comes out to 10.65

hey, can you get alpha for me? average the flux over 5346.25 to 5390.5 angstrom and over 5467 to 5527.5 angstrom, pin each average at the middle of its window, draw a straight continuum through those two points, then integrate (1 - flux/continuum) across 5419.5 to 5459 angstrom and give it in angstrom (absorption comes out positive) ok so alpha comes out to 1.7 angstrom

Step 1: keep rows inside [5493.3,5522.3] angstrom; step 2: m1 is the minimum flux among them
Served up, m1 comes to 11.71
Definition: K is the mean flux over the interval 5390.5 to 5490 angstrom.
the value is 12.6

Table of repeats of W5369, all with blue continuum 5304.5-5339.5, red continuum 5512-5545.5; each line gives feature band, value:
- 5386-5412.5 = 1.5 angstrom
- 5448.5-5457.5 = 0.7 angstrom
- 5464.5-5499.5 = 0.0 angstrom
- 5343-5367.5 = -0.8 angstrom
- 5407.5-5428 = 0.7 angstrom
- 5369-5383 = 0.1 angstrom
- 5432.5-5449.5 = 0.6 angstrom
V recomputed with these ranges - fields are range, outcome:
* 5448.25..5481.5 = 11.73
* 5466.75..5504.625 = 12.21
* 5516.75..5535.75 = 11.68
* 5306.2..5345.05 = 11.54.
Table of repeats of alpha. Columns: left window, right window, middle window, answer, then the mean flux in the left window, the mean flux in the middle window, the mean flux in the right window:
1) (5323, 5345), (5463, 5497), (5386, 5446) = 0.9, 12.2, 12.5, 13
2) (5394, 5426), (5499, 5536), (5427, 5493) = -0.8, 12.3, 12.8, 13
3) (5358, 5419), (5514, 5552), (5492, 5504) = -0.3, 12.7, 13.5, 13.2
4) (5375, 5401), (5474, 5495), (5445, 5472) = 0.5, 12.6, 12.6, 12.9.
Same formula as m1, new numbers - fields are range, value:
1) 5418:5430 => 11.78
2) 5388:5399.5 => 11.92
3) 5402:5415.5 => 11.43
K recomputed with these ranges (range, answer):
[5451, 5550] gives 13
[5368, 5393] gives 12.7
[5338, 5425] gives 12.7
